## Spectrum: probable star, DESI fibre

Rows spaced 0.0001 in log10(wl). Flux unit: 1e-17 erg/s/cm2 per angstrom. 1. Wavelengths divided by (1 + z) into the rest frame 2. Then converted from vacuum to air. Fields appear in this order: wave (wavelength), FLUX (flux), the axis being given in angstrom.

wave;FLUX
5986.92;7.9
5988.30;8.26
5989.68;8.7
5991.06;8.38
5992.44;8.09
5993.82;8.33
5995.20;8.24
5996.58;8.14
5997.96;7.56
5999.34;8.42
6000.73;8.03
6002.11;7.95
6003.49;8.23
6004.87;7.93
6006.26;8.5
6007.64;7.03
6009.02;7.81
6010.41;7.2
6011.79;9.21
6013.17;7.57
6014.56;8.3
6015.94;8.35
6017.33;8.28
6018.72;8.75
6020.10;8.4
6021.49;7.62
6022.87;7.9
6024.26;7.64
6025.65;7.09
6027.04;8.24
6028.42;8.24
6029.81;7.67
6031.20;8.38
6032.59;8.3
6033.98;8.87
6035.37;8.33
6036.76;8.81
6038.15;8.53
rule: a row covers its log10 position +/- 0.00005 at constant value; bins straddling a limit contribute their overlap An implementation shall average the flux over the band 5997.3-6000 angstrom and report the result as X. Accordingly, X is 7.99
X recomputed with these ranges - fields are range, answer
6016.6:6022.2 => 8.26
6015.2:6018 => 8.32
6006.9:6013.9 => 7.78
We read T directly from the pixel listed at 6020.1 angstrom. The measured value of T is 8.4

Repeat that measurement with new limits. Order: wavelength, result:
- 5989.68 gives 8.7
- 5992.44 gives 8.09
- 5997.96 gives 7.56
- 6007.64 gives 7.03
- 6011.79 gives 9.21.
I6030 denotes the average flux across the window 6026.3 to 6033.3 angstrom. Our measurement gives 8.16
